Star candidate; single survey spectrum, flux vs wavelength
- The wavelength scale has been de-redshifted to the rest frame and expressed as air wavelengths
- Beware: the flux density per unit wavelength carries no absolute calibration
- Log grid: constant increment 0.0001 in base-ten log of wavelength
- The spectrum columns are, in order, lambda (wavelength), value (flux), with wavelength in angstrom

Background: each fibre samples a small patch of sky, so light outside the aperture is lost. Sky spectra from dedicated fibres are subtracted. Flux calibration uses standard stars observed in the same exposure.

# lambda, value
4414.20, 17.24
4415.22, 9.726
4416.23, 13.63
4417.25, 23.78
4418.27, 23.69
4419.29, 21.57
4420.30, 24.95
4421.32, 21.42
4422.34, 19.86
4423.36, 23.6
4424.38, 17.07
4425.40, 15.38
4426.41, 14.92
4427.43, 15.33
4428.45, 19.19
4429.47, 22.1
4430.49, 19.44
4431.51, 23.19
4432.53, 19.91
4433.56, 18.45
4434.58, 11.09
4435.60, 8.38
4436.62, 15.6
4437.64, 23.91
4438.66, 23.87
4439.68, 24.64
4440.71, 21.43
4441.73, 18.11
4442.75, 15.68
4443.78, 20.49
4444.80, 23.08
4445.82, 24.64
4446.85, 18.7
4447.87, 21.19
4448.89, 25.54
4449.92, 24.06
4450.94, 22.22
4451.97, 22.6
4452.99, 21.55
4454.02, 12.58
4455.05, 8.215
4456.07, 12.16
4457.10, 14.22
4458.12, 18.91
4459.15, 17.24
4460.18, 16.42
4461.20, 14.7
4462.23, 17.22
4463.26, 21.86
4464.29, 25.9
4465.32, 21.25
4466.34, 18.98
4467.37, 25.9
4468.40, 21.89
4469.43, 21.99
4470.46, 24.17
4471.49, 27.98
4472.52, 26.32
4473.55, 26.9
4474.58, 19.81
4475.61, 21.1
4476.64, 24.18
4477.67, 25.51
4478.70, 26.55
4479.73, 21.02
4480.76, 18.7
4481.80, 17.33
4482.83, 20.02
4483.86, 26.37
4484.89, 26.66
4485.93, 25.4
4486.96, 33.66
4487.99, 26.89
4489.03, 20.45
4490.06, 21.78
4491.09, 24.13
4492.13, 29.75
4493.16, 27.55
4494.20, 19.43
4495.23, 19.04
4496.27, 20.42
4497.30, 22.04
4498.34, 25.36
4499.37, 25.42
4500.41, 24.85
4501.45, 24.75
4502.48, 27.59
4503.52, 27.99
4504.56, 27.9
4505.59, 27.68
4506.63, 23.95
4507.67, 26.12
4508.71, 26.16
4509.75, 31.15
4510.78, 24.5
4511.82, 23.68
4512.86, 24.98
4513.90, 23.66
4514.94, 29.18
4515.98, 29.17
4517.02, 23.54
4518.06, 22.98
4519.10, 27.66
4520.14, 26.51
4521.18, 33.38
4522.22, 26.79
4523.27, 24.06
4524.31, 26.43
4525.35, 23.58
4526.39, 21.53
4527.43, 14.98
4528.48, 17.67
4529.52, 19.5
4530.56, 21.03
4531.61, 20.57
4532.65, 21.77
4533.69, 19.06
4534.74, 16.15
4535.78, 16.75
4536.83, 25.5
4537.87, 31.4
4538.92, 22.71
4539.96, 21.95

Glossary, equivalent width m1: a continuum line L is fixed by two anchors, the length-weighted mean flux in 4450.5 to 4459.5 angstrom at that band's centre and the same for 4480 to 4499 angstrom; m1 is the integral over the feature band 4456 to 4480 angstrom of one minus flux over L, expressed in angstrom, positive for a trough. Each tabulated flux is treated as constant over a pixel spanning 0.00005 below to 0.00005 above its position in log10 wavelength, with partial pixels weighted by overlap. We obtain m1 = -2.7 angstrom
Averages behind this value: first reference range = 16.6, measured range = 21.5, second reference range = 23.6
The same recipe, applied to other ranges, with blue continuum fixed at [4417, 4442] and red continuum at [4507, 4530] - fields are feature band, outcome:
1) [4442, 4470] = 2.1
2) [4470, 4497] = -1.3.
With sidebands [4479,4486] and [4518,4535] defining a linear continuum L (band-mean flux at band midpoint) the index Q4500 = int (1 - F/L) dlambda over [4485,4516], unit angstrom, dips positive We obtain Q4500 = -4.3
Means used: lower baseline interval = 22.1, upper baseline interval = 22.6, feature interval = 25.4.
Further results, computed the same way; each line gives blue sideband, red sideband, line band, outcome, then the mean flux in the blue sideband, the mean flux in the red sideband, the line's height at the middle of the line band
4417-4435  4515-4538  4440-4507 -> -2.8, 19.7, 23.2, 21.3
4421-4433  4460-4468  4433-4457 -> 1.1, 19.3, 20.5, 19.8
